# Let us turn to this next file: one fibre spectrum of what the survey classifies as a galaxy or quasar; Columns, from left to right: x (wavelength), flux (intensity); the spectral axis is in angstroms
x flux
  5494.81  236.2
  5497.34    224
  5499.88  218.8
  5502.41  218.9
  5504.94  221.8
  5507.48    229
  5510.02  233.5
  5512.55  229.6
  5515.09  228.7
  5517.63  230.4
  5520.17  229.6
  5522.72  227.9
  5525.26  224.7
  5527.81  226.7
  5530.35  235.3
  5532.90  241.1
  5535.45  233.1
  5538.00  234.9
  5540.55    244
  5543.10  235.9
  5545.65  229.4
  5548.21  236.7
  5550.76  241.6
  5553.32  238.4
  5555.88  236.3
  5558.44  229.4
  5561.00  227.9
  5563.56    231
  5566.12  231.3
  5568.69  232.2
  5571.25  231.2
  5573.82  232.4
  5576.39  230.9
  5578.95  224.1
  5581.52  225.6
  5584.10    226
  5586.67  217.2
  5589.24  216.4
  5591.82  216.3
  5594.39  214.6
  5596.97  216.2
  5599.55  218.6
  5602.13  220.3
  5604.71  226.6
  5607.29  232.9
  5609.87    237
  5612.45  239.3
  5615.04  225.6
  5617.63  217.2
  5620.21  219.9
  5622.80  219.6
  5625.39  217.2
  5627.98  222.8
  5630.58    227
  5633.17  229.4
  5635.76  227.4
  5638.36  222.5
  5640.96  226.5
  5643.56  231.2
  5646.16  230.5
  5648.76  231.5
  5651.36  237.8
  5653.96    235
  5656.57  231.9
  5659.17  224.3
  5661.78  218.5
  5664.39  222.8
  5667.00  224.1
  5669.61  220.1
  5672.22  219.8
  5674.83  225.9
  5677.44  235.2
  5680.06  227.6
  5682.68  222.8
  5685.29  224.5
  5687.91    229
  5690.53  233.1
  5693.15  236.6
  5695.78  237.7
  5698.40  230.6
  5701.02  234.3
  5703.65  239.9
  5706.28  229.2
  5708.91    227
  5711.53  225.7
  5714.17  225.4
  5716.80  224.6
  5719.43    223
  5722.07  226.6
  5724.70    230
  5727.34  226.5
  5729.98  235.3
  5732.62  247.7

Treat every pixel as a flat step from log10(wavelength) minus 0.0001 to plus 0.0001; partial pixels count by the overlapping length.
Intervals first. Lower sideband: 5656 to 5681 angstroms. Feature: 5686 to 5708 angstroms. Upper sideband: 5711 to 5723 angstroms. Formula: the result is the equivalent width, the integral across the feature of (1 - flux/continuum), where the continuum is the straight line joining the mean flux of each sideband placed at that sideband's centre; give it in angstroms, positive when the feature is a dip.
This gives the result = -0.8 angstroms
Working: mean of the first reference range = 225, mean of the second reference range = 225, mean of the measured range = 233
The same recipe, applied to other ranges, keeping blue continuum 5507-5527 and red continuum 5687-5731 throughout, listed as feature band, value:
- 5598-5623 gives 0.41 angstroms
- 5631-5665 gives 0.20 angstroms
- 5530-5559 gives -0.92 angstroms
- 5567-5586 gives 0.07 angstroms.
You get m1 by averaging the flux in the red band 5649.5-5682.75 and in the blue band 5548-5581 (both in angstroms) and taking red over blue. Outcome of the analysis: 0.98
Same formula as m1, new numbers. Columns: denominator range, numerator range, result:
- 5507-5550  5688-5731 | 0.99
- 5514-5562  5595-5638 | 0.96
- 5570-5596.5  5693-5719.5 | 1.03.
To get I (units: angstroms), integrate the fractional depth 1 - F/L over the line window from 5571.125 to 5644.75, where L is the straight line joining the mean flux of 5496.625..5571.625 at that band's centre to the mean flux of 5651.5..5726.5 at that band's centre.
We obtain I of 1.7 angstroms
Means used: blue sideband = 231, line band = 224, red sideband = 228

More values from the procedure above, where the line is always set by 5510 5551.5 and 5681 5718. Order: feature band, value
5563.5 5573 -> 0.0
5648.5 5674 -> 0.5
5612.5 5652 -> 0.9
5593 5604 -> 0.7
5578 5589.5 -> 0.5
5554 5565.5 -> 0.0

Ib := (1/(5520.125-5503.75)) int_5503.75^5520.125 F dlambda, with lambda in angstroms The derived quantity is 229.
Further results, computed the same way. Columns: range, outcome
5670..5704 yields 230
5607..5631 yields 225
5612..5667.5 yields 226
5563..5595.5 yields 225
